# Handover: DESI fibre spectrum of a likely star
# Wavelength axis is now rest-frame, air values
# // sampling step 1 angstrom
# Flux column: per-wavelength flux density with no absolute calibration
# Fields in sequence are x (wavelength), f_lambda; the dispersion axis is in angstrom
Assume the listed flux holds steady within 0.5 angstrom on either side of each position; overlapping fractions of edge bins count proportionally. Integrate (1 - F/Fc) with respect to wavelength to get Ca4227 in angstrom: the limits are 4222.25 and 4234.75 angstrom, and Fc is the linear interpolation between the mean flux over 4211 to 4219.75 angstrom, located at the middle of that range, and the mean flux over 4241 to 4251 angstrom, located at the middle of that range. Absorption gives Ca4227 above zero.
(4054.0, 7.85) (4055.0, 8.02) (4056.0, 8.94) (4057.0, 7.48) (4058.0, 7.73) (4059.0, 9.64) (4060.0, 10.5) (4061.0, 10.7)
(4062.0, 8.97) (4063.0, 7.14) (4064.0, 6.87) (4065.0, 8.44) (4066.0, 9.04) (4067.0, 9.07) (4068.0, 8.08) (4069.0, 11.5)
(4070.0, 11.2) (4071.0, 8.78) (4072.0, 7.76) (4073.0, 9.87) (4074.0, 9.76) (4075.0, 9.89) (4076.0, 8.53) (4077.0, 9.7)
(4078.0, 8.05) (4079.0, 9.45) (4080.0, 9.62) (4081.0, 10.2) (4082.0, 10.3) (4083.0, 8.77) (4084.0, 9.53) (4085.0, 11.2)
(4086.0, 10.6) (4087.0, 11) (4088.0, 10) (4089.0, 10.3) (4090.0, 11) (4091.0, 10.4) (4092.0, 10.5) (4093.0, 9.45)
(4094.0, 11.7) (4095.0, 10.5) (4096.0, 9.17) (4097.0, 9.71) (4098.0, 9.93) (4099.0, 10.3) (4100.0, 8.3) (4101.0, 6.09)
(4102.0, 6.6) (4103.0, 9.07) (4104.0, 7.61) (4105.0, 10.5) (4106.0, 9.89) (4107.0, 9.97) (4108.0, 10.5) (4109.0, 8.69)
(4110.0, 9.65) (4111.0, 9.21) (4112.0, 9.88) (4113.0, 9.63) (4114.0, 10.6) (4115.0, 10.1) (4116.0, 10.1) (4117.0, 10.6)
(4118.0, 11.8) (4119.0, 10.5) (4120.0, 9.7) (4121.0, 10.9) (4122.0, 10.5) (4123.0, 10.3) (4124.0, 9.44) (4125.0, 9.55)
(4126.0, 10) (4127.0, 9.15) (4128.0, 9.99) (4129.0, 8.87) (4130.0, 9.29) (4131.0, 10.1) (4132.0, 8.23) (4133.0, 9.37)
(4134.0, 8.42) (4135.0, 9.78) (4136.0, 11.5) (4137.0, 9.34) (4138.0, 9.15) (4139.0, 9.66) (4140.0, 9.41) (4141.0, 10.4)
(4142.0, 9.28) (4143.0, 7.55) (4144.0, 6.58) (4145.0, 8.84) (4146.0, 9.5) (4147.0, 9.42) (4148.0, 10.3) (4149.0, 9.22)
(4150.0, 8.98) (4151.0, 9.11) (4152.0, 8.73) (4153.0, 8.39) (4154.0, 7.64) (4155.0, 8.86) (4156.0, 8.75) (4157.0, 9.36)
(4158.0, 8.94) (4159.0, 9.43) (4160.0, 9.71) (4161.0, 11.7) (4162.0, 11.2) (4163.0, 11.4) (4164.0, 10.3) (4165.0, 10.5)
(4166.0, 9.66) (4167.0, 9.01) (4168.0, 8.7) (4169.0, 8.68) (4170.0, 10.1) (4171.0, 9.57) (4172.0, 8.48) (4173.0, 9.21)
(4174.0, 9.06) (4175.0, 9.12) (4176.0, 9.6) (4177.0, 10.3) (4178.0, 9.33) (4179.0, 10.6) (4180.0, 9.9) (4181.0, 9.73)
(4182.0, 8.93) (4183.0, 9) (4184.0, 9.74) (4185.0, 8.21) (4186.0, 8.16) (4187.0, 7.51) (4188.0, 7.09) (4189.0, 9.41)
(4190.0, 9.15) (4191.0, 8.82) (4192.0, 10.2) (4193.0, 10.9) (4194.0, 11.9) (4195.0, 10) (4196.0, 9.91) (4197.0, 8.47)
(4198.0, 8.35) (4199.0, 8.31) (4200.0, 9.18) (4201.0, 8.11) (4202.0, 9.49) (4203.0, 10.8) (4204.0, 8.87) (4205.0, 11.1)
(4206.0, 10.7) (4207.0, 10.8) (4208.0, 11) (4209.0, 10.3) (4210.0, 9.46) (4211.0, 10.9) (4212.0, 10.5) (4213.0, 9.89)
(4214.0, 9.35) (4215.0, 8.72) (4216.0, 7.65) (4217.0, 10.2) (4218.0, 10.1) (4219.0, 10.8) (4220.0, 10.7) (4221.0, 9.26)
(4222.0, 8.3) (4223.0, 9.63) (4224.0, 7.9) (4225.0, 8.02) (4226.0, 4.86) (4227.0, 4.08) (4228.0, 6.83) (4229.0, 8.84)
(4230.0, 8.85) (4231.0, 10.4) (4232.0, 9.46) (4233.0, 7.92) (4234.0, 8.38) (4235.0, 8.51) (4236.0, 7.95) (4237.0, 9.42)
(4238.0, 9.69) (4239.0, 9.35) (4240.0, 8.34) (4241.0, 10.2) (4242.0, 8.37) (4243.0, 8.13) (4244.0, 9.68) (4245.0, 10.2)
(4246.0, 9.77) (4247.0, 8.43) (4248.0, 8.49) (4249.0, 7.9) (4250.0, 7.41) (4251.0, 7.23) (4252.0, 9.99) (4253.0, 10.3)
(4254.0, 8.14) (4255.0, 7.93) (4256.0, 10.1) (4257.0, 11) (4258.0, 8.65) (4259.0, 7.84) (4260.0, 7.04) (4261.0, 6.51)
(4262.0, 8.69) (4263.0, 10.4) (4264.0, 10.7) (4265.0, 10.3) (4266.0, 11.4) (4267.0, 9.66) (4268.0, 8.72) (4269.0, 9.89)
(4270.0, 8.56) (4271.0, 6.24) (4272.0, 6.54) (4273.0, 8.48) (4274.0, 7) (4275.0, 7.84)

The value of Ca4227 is 1.8 angstrom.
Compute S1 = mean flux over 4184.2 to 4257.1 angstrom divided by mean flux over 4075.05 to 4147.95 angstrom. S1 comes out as 0.94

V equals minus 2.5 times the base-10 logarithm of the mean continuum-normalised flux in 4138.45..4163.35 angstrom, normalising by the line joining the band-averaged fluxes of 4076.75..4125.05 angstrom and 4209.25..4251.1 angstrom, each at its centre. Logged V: 0.02 mag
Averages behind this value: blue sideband 9.82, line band 9.28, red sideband 8.84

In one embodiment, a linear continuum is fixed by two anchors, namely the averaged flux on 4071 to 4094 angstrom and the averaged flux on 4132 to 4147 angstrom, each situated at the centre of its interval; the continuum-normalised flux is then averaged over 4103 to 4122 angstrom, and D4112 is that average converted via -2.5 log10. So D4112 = -0.06 mag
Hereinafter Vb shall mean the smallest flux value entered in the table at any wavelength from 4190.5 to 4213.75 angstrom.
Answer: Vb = 8.11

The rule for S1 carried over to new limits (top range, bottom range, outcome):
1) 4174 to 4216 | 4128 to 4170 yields 1.02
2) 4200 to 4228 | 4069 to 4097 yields 0.93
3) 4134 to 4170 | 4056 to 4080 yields 1.04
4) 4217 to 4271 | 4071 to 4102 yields 0.92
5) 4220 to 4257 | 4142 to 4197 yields 0.92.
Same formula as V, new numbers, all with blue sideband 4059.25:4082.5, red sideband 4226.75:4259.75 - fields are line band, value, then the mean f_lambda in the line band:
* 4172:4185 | -0.06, 9.45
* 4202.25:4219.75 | -0.14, 10.1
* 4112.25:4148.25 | -0.06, 9.66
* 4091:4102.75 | -0.02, 9.34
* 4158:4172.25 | -0.10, 9.88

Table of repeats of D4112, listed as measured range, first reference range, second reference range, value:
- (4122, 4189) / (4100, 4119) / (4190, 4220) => 0.03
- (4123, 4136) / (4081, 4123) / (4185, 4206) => 0.03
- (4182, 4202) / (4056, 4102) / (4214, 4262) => -0.02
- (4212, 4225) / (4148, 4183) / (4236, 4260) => -0.03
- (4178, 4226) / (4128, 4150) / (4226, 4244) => -0.09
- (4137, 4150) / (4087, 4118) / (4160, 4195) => 0.06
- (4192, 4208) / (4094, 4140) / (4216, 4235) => -0.12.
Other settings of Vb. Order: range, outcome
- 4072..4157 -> 6.09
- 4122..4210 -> 6.58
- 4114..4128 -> 9.15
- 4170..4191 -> 7.09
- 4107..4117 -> 8.69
